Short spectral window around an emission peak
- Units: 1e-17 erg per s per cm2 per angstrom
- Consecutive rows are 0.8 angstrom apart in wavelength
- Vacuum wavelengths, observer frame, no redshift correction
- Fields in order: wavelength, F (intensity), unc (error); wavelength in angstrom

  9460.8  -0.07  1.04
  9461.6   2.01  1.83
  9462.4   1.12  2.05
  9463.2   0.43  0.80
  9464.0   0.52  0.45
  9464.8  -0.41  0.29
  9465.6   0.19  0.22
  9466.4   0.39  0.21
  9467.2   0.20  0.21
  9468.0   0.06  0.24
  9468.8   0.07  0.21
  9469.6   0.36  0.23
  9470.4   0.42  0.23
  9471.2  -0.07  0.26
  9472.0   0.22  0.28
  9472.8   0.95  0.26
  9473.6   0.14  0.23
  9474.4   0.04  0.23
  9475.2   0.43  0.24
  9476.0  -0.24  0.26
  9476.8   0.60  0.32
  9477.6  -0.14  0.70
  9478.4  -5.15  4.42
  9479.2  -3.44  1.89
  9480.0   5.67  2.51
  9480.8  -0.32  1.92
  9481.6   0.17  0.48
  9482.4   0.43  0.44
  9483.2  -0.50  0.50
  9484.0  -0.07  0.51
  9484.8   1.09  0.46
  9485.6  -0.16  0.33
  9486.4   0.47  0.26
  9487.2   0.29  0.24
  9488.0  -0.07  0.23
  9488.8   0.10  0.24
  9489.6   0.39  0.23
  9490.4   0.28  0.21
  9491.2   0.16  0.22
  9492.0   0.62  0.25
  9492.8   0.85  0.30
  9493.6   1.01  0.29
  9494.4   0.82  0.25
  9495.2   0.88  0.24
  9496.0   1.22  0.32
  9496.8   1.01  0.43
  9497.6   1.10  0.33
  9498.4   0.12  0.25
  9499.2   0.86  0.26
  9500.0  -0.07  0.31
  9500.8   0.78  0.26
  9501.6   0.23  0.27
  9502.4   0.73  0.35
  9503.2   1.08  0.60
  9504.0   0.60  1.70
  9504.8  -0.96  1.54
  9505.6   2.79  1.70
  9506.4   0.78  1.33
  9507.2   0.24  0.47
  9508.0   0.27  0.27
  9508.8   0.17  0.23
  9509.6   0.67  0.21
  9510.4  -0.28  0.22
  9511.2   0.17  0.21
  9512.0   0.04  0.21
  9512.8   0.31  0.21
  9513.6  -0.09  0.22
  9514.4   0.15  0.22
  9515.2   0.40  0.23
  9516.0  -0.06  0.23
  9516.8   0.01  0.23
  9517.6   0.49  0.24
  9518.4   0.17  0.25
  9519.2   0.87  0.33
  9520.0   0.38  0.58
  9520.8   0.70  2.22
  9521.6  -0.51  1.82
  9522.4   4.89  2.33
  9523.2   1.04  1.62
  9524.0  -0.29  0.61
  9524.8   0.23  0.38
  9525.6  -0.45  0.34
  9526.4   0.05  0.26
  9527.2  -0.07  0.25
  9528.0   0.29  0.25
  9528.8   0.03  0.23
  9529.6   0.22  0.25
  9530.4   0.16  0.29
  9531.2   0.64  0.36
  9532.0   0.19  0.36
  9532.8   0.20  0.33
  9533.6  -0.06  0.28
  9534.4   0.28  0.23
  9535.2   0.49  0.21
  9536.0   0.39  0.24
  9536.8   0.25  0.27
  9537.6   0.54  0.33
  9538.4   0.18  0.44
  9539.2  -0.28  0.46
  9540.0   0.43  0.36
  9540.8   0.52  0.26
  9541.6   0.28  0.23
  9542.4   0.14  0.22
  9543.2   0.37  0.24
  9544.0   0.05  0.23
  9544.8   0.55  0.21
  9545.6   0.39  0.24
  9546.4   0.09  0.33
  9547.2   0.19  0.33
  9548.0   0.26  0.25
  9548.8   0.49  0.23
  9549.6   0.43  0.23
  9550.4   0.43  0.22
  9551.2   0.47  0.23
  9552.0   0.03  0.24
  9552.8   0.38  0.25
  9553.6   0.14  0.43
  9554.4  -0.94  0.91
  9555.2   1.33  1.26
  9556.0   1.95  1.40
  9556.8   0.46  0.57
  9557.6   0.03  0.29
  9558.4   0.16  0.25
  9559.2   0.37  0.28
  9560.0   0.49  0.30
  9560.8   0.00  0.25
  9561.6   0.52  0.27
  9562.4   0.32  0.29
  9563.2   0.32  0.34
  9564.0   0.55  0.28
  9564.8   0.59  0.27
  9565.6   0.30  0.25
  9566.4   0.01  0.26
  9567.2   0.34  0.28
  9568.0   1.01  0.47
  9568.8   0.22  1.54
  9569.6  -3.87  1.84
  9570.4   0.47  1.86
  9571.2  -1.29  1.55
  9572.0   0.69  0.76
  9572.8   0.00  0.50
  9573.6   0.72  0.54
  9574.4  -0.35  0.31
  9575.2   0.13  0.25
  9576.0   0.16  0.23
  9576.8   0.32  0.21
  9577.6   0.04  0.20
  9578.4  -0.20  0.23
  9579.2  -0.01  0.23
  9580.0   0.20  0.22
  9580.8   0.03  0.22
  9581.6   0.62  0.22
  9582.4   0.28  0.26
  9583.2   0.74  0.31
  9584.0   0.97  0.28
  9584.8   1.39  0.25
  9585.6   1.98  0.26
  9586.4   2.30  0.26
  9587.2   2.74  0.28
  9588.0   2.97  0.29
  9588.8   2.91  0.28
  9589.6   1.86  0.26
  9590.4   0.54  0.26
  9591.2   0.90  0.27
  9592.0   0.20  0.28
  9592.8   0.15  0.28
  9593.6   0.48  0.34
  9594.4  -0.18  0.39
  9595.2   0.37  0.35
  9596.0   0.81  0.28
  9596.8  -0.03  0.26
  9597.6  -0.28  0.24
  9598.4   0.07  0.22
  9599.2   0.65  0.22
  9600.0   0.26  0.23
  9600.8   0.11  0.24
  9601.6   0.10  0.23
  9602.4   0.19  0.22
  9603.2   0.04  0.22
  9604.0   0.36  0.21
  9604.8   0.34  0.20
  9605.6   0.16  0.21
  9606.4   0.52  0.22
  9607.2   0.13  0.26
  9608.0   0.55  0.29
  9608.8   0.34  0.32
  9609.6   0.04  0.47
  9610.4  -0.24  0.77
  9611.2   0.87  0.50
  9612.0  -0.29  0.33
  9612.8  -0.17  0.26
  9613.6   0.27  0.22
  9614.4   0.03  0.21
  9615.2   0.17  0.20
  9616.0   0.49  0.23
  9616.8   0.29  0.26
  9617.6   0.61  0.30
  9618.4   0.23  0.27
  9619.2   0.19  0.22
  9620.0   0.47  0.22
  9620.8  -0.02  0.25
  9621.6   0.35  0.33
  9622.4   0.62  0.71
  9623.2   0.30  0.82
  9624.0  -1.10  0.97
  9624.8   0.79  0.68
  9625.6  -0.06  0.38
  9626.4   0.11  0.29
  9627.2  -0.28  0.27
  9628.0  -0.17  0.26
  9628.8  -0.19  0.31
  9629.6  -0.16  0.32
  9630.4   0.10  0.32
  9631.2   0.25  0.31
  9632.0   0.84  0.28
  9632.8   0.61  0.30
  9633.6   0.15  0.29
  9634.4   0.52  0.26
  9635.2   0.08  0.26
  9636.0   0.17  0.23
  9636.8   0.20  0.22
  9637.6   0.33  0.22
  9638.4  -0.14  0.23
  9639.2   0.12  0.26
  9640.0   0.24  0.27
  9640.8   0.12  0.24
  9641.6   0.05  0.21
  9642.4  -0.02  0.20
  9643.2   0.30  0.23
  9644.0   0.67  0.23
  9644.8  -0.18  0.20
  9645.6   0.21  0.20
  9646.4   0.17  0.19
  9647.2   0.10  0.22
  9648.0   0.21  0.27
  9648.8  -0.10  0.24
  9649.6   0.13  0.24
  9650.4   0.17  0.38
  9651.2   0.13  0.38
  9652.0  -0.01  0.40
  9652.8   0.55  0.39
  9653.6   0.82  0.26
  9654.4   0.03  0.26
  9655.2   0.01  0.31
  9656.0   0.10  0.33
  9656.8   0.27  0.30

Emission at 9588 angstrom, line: [O III] 5007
